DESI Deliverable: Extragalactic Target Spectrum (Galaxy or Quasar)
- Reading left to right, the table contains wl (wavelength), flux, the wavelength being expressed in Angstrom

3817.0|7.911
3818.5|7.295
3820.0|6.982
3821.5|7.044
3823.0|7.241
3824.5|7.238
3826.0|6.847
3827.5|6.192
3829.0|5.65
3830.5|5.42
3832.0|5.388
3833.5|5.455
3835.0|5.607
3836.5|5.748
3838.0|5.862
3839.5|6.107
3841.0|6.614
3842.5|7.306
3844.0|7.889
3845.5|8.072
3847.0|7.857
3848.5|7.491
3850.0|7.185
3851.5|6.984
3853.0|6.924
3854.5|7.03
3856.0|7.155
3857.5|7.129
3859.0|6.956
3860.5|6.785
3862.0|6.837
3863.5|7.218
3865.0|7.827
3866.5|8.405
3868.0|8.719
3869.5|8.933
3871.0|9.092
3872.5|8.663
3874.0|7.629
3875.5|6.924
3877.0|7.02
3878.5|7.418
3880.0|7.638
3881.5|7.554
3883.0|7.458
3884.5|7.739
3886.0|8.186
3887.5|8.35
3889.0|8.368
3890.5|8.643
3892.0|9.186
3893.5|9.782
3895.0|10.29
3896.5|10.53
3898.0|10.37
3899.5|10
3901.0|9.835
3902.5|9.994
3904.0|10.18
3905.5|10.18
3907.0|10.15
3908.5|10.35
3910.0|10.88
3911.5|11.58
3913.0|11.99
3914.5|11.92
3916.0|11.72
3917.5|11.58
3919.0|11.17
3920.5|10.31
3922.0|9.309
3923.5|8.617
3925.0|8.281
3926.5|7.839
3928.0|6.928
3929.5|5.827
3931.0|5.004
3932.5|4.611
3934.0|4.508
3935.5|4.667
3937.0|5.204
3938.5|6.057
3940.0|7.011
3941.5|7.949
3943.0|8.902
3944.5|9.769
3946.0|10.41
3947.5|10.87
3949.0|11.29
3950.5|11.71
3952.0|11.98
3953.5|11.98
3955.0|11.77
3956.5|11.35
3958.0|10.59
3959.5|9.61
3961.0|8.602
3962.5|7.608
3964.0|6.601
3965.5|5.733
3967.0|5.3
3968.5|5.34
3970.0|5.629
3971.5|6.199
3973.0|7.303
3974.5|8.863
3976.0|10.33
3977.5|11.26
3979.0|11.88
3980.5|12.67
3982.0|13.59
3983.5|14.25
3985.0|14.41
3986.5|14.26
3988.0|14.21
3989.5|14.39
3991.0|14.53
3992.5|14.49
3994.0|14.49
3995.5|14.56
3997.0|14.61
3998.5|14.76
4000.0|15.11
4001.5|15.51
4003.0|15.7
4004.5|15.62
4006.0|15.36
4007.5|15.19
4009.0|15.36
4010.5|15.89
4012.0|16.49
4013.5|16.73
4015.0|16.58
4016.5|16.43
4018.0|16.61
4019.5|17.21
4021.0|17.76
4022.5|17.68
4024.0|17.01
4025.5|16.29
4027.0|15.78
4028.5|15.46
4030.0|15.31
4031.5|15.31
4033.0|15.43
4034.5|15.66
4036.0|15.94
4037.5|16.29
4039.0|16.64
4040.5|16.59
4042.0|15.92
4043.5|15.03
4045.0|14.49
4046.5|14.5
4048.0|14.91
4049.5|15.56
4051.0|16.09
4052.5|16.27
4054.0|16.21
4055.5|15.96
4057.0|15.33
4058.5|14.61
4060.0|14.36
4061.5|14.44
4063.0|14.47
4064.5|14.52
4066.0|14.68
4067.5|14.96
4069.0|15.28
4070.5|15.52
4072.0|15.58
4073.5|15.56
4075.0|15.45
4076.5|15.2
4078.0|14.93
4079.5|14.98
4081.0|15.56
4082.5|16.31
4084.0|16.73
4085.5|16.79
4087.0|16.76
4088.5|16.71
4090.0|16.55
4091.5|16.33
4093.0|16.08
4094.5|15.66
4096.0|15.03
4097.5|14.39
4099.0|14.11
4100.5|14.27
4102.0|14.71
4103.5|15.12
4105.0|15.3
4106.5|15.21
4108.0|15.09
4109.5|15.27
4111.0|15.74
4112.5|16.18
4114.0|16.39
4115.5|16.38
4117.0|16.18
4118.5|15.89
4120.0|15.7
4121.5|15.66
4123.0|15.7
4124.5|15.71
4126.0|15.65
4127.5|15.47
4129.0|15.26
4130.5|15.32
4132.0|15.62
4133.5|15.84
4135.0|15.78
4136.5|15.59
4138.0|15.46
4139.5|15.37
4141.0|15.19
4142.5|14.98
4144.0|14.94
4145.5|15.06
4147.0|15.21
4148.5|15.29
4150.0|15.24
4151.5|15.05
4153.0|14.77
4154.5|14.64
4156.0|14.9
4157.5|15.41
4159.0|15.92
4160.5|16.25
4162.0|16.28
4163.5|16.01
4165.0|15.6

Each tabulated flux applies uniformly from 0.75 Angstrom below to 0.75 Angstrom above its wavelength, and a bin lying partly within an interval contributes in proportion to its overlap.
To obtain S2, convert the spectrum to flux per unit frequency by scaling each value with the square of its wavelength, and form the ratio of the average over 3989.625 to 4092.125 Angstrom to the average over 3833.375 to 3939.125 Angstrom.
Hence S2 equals 2.07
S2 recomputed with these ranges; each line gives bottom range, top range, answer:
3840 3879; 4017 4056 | 2.32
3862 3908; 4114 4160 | 2.01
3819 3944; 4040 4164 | 2.17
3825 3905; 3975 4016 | 2.01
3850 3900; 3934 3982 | 1.14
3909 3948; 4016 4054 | 1.97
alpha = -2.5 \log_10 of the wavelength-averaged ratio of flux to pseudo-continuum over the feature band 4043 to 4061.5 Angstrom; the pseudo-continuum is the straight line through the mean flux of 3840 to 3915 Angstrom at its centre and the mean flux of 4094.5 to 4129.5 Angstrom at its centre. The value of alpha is -0.12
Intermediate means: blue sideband 8.52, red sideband 15.4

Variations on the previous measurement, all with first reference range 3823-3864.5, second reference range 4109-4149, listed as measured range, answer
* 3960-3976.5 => 0.44 mag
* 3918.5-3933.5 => 0.20 mag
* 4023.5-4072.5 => -0.18 mag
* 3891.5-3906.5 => -0.19 mag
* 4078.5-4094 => -0.14 mag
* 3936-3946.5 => 0.25 mag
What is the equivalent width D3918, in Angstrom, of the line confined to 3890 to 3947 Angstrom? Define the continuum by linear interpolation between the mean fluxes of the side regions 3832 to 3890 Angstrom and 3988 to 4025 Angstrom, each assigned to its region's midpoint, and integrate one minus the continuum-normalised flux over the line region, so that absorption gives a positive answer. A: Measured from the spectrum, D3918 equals 7.95 Angstrom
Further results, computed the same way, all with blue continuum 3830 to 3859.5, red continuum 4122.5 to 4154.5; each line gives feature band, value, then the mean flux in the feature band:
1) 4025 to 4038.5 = -3.9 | 15.7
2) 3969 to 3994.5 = -2.5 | 11.8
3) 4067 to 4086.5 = -3.0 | 15.6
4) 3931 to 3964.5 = 3.7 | 8.71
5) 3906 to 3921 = -4.2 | 11.2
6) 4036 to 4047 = -2.8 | 15.7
